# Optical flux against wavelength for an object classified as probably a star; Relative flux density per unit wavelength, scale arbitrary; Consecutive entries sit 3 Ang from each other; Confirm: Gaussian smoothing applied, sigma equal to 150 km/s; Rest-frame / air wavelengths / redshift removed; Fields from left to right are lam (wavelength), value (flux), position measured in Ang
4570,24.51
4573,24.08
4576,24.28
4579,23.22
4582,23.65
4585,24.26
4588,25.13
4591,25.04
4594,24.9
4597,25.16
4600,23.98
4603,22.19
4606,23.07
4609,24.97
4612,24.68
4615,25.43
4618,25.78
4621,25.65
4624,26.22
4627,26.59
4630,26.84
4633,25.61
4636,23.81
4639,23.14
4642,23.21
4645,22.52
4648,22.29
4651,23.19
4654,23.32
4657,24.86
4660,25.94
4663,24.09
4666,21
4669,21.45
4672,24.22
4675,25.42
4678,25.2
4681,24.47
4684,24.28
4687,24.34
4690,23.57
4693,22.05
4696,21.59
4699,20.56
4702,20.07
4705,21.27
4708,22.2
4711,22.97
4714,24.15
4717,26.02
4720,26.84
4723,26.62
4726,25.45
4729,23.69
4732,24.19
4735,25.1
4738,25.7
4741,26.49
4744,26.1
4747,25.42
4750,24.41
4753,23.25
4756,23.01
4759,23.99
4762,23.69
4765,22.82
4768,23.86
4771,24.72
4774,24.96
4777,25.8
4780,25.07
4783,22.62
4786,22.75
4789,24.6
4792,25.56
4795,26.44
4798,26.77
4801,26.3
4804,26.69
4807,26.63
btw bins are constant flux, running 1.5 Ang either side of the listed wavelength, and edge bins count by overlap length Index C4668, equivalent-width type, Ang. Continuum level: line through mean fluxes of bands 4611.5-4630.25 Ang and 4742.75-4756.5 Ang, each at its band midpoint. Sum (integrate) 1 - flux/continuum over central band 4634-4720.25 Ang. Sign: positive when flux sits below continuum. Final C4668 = 6.6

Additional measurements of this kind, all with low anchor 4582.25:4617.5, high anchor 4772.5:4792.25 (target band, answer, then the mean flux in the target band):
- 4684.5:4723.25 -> 2.0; 23.2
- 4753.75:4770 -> 0.6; 23.5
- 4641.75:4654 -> 0.8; 22.8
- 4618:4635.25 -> -1.1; 26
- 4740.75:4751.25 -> -0.5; 25.5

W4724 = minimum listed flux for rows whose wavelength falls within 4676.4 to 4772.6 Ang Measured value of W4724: 20.07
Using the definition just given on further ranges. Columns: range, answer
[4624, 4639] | 23.14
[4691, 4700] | 20.56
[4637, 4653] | 22.29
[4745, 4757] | 23.01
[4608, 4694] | 21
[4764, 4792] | 22.62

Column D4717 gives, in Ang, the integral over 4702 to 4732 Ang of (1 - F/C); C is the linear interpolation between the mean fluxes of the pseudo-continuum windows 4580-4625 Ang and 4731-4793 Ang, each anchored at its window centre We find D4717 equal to 0.5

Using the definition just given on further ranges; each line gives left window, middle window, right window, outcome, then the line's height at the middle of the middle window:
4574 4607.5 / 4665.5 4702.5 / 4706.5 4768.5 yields 2.01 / 24.4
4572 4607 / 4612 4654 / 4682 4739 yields -1.11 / 24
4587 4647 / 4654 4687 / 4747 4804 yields 0.76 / 24.6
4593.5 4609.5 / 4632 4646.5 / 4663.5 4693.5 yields 0.13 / 23.8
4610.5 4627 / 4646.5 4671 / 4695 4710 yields 0.24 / 23.5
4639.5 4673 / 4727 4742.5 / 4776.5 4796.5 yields -0.61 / 24.1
